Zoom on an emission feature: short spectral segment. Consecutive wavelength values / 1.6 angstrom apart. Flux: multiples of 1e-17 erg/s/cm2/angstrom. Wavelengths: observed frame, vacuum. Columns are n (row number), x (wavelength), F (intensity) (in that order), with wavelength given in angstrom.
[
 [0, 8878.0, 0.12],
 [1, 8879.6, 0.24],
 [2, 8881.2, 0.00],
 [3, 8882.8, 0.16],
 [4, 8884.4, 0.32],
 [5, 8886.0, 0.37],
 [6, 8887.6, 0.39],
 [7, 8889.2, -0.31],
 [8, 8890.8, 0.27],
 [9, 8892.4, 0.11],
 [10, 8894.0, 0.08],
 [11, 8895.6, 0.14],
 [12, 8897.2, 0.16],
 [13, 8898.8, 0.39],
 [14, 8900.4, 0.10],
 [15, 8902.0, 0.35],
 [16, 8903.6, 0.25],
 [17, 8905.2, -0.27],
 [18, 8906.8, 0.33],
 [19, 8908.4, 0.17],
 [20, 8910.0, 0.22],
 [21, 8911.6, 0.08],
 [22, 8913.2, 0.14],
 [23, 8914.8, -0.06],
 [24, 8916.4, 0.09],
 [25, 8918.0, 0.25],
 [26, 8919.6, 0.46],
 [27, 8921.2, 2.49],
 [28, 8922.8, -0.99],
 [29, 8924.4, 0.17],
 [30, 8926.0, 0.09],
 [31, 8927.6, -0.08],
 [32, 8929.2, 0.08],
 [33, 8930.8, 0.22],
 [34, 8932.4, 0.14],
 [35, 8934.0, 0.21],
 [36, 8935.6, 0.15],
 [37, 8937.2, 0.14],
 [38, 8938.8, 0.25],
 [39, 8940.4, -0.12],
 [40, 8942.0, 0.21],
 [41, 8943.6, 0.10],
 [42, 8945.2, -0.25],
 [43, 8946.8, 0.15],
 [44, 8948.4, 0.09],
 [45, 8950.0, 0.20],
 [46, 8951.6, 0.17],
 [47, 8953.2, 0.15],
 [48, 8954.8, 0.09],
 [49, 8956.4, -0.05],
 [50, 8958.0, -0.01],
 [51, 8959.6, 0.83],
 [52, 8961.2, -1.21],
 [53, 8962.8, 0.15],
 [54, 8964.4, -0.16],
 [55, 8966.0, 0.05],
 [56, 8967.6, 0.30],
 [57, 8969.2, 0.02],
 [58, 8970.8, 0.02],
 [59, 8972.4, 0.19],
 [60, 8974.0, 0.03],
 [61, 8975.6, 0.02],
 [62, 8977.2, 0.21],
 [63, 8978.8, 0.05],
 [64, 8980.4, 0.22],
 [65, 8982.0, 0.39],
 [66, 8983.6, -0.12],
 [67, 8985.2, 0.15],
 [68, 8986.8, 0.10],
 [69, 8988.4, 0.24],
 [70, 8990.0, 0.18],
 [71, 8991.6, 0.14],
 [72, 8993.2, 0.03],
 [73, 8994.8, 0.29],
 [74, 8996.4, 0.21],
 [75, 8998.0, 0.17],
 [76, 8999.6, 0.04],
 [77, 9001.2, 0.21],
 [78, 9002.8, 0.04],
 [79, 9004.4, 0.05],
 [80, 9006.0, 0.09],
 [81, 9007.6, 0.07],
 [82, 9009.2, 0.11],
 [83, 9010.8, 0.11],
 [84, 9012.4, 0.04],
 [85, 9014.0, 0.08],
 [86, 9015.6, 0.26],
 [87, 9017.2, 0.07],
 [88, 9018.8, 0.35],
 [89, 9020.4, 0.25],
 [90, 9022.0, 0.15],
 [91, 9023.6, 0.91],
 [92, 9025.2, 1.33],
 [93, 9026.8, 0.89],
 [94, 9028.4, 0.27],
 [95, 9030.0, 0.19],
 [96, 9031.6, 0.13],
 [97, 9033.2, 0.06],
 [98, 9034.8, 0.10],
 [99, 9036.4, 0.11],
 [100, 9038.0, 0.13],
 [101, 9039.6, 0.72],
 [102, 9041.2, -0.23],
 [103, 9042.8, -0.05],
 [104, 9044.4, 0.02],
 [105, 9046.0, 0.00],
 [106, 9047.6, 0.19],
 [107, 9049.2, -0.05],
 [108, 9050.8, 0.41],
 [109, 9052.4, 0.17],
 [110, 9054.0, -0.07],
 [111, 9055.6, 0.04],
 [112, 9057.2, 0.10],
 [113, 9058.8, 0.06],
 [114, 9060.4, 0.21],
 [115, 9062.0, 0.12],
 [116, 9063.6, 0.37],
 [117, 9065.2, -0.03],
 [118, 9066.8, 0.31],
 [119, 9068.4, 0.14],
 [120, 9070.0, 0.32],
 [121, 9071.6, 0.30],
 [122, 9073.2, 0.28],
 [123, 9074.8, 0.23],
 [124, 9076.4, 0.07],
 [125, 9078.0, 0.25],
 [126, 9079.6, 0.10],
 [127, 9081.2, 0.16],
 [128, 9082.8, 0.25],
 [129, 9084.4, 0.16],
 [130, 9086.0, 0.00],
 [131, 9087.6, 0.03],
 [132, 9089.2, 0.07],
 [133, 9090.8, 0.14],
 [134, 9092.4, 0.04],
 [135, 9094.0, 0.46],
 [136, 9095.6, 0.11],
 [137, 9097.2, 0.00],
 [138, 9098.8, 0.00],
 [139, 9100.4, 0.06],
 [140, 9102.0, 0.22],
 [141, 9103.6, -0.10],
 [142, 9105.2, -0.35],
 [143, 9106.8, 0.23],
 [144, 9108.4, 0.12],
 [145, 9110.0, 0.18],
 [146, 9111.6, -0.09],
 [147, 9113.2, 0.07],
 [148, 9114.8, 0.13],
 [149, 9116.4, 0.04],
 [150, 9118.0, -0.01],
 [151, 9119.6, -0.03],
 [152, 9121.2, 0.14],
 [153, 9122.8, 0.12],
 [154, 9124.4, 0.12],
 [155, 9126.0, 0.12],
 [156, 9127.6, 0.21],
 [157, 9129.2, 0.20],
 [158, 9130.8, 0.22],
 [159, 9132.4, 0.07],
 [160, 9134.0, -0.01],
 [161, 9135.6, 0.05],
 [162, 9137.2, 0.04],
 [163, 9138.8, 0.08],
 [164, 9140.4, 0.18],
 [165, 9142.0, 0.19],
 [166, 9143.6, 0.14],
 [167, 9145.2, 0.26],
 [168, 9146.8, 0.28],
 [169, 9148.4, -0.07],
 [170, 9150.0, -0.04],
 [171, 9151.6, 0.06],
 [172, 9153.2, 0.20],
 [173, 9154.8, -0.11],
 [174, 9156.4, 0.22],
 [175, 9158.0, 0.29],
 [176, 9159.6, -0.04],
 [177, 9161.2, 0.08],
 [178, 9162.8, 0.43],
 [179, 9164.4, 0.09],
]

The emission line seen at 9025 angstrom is Hgamma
